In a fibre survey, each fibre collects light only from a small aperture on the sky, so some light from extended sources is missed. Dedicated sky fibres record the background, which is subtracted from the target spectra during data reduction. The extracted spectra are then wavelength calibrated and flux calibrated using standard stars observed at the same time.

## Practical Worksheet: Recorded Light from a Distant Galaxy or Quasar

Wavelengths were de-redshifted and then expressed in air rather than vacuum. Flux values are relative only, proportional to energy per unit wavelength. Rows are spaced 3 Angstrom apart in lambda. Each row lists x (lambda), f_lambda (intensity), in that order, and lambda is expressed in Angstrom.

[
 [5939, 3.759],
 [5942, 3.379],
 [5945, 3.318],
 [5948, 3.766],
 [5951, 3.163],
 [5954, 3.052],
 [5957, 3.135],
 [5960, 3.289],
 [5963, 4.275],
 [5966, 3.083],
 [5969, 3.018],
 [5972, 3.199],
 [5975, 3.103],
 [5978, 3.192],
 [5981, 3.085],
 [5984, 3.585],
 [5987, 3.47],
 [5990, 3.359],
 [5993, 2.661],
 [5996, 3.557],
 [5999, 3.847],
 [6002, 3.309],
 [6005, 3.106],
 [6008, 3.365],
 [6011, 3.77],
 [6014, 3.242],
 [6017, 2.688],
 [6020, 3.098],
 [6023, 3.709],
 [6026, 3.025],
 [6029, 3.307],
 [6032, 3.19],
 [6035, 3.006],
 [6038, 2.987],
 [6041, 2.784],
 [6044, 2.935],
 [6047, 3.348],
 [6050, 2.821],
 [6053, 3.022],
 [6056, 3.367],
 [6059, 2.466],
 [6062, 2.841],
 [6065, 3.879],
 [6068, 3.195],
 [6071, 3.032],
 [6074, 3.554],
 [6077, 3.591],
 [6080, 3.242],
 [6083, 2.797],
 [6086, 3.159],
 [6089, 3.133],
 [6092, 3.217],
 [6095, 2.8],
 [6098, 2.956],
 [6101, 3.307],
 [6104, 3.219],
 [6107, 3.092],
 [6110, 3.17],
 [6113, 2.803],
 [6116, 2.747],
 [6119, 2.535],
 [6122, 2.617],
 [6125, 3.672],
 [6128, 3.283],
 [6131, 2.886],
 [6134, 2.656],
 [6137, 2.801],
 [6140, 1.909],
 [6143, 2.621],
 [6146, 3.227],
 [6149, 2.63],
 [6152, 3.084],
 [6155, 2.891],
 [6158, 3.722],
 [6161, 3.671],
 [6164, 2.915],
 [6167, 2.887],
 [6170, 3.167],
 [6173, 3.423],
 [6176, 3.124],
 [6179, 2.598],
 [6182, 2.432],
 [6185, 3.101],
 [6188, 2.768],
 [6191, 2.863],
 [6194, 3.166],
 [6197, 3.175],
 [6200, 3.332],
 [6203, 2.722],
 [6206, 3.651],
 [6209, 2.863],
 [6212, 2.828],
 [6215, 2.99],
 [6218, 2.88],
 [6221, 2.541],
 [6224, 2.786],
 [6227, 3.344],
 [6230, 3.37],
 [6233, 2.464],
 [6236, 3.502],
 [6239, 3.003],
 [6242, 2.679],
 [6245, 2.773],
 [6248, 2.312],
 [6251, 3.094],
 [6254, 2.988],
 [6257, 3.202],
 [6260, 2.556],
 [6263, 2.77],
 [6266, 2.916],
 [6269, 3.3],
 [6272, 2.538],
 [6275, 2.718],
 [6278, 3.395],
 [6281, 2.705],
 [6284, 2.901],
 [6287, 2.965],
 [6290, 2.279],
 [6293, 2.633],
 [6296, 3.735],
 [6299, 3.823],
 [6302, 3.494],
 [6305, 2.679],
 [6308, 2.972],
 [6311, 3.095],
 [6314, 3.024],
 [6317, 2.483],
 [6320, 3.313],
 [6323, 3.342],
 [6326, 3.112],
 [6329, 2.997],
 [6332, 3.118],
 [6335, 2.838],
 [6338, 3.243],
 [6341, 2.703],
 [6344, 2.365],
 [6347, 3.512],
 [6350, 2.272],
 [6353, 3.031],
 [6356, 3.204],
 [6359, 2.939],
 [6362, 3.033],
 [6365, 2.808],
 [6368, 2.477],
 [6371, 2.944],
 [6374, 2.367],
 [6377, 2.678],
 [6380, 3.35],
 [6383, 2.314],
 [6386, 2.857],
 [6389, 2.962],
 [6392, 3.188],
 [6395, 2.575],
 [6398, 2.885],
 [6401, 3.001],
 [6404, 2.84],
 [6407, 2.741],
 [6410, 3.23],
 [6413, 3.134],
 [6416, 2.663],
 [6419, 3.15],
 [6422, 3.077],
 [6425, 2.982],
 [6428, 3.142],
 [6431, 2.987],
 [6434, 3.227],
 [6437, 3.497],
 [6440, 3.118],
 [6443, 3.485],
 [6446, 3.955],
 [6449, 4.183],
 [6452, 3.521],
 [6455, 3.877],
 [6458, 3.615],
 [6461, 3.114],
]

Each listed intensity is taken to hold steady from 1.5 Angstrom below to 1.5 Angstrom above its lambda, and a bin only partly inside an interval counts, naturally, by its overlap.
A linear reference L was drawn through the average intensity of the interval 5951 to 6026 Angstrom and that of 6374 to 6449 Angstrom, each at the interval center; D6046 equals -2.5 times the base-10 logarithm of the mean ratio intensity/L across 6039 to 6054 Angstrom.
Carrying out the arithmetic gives 0.10 mag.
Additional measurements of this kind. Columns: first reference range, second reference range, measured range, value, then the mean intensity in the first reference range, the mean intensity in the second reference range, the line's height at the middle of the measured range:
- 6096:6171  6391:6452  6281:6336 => 0.02 mag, 2.98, 3.16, 3.09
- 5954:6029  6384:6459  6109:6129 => 0.10 mag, 3.29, 3.19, 3.26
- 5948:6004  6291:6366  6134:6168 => 0.09 mag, 3.31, 3.03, 3.17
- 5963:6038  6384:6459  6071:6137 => 0.06 mag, 3.26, 3.19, 3.25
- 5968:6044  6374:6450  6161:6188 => 0.06 mag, 3.22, 3.07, 3.16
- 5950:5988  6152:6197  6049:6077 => 0.01 mag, 3.28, 3.06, 3.18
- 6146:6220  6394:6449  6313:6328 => 0.01 mag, 3.04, 3.13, 3.09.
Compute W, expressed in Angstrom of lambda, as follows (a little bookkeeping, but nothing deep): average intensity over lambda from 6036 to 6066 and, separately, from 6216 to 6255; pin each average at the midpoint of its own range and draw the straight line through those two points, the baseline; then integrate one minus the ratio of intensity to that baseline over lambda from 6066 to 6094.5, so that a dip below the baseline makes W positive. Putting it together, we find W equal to -1.9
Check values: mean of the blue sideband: 3.03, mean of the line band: 3.21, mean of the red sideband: 2.9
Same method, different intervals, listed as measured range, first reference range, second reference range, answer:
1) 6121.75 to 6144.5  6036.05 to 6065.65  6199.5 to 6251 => 1.3 Angstrom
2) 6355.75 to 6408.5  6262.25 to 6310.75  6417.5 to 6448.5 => 5.9 Angstrom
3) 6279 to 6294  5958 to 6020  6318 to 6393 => 1.3 Angstrom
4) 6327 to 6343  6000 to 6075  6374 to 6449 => 0.6 Angstrom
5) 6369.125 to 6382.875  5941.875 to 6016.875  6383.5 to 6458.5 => 1.8 Angstrom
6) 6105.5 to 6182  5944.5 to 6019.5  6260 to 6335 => 4.7 Angstrom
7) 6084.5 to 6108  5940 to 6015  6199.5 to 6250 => 0.3 Angstrom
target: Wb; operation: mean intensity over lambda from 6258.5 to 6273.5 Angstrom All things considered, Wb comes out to 2.82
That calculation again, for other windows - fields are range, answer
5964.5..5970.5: 3.05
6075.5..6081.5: 3.42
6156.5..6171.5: 3.27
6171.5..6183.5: 2.89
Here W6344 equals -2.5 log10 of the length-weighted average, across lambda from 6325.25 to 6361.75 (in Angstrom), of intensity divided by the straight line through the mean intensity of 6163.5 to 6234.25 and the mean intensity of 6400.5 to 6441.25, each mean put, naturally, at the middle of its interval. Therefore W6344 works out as 0.03 mag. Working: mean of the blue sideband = 2.98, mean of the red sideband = 3.06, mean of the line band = 2.94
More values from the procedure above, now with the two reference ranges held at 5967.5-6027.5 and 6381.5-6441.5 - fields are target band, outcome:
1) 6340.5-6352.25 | 0.11 mag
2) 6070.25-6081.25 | -0.05 mag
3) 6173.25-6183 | 0.12 mag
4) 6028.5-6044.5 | 0.08 mag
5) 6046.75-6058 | 0.05 mag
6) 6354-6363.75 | -0.01 mag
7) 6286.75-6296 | 0.11 mag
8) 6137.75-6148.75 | 0.21 mag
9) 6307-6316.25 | 0.02 mag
